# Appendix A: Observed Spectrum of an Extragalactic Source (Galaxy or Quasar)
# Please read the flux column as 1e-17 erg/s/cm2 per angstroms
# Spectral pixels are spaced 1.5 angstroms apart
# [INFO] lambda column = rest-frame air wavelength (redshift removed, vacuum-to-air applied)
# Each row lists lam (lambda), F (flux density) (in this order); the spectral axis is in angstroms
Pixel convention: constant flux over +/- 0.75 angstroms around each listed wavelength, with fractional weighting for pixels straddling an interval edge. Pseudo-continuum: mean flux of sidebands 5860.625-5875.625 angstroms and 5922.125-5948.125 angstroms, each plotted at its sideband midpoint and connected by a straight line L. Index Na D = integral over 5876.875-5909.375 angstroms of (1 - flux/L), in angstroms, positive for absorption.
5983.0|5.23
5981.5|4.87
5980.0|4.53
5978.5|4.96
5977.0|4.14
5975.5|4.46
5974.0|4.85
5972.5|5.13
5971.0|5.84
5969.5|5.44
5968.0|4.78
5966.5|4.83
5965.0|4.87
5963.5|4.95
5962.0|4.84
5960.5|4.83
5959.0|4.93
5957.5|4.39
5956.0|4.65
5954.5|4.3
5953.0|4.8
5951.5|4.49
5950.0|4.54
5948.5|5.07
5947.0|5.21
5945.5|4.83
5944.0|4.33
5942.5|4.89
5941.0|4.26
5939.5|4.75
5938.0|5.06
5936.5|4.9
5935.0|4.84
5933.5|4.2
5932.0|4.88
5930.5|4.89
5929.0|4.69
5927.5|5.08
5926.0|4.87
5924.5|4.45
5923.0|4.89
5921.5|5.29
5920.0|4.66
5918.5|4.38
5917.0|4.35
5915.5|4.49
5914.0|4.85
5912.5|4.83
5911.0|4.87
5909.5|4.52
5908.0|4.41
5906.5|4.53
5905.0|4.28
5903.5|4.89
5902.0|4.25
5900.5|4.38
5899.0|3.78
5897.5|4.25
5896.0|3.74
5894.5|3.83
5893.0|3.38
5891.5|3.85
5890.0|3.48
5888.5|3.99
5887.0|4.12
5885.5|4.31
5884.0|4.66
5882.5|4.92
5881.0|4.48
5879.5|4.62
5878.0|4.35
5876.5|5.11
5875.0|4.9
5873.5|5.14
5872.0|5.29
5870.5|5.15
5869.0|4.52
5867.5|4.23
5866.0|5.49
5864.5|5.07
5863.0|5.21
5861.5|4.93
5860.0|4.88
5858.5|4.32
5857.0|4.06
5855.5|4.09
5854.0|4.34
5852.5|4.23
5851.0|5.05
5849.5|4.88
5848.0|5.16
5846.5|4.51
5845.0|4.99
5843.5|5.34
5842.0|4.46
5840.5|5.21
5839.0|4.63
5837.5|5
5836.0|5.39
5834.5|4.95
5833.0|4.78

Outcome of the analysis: 4.5 angstroms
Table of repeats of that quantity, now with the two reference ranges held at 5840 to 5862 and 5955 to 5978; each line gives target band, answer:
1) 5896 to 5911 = 1.3 angstroms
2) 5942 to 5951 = 0.1 angstroms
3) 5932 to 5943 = 0.2 angstroms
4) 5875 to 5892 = 1.3 angstroms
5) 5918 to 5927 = 0.0 angstroms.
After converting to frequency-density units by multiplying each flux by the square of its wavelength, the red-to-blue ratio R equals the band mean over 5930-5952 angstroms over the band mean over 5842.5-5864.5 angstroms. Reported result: 1.03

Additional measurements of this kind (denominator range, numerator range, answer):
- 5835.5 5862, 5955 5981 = 1.06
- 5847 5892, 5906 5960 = 1.04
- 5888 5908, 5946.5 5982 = 1.21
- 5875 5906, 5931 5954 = 1.13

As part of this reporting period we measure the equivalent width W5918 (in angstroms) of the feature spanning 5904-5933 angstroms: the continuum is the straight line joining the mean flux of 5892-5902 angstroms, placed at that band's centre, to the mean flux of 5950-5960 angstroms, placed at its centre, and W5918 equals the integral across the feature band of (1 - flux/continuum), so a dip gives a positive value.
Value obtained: -3.6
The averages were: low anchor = 3.92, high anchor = 4.6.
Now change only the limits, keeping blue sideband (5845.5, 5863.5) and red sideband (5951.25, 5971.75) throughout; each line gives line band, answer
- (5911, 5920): 0.3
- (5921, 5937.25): -0.1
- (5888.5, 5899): 2.1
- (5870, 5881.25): -0.5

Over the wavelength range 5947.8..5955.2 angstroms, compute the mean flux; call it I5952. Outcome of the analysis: 4.64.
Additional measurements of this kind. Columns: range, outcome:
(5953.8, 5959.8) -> 4.57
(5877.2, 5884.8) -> 4.61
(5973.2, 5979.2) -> 4.6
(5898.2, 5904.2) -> 4.32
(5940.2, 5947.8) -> 4.71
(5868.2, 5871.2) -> 4.82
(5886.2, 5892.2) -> 3.86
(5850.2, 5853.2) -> 4.65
